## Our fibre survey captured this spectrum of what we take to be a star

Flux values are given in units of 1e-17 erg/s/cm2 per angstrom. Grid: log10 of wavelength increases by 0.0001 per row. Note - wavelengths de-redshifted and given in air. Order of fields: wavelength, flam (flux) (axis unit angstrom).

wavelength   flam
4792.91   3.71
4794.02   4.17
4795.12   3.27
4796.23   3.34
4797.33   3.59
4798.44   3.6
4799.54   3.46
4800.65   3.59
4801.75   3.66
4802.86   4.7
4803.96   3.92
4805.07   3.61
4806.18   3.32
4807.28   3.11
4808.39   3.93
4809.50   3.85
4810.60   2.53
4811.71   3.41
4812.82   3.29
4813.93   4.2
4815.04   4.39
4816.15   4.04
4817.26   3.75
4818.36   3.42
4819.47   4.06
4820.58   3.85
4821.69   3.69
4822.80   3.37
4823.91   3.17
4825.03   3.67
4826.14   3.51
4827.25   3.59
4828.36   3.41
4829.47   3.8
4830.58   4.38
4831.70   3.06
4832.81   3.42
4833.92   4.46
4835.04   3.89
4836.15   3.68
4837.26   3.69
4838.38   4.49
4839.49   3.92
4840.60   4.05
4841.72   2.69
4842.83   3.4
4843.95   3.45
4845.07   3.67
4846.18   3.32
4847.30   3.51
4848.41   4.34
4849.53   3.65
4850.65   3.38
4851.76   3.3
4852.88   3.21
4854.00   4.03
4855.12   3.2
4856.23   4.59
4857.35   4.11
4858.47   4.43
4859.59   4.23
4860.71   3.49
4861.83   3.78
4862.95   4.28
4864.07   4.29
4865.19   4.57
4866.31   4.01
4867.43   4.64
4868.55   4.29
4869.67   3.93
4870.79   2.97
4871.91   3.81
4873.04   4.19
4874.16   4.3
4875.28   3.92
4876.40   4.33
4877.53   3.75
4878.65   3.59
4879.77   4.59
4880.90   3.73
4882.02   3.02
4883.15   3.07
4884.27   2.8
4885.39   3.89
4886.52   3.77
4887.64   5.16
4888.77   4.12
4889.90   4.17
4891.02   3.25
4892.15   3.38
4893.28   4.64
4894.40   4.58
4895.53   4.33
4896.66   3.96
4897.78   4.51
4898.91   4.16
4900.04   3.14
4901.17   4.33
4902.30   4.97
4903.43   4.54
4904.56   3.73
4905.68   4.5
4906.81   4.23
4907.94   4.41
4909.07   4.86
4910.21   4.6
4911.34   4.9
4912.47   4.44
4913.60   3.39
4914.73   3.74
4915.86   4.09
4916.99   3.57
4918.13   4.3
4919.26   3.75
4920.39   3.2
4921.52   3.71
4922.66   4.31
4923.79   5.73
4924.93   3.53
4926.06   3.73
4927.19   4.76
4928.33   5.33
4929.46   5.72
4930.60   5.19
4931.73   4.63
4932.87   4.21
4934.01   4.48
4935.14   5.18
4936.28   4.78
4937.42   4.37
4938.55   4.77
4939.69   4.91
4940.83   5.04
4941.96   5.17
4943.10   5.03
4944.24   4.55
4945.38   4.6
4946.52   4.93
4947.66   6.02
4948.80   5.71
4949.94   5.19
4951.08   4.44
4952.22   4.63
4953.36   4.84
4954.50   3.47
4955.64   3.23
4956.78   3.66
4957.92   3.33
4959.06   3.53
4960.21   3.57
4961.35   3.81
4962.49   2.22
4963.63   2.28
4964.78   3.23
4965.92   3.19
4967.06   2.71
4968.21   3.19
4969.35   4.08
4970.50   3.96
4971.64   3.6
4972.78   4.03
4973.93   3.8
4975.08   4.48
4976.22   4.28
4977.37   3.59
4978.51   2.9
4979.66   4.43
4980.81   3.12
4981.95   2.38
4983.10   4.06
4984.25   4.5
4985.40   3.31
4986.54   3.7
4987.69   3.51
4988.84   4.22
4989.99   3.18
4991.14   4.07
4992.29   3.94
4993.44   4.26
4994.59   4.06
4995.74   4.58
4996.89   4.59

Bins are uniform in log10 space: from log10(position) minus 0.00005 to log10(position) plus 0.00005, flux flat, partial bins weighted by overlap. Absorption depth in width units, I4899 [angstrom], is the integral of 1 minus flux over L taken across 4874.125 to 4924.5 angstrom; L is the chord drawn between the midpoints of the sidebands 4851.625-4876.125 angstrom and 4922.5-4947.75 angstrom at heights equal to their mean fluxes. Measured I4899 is 3.7 angstrom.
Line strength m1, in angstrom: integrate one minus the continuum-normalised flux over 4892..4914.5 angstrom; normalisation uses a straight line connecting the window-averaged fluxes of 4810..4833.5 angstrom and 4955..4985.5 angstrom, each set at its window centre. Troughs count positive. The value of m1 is -4.6 angstrom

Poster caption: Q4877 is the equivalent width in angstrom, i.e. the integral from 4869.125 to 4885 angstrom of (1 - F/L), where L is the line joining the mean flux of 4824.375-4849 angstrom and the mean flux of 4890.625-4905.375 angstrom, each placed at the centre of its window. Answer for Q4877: 1.1 angstrom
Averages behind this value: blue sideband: 3.7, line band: 3.72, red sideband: 4.13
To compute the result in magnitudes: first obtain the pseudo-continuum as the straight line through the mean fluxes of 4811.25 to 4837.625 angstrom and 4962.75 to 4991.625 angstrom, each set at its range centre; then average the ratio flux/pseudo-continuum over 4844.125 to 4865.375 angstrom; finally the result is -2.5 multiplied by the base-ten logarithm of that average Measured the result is -0.04 mag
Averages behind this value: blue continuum 3.72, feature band 3.84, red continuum 3.58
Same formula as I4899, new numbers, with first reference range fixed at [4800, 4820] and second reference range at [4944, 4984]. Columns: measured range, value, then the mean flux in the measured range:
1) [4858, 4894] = -1.71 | 3.95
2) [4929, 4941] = -3.13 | 4.83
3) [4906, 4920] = -1.38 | 4.18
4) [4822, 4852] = 0.73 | 3.64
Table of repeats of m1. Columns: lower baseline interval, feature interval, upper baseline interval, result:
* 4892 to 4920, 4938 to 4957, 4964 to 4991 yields -4.2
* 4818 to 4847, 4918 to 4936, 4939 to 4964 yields -1.4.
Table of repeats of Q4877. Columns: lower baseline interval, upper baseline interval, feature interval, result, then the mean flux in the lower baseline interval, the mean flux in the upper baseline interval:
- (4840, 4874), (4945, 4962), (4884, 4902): -0.1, 3.83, 4.32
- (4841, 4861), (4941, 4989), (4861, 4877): -1.6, 3.67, 3.92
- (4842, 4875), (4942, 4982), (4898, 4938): -4.7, 3.87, 3.92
